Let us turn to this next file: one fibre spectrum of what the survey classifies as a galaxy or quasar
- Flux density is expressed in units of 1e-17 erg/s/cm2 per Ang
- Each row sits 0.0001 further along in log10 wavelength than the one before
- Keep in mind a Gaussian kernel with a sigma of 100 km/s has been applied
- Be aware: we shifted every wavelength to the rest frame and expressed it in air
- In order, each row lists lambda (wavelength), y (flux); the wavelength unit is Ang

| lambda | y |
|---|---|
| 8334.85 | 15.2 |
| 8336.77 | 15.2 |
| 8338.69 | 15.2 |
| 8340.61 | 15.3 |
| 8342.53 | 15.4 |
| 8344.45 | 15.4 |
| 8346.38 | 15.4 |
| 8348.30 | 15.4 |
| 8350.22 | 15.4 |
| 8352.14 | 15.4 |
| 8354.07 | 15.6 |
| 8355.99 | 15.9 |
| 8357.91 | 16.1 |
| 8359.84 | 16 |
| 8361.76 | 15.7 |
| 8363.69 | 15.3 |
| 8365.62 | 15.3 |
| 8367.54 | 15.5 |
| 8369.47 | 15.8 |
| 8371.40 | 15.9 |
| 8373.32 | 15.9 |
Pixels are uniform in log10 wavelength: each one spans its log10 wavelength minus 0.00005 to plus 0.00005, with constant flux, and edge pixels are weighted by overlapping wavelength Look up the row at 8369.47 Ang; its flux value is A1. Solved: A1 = 15.8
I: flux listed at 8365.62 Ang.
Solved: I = 15.3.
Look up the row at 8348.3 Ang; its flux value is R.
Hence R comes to 15.4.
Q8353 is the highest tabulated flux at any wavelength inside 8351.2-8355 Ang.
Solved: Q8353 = 15.6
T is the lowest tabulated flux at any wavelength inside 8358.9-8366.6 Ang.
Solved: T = 15.3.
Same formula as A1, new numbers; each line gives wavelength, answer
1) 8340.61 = 15.3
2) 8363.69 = 15.3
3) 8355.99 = 15.9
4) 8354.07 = 15.6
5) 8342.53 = 15.4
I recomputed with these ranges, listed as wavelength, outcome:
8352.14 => 15.4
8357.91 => 16.1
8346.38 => 15.4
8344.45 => 15.4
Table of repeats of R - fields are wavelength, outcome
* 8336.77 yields 15.2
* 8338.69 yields 15.2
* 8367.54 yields 15.5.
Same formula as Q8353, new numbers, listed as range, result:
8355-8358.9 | 16.1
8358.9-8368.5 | 16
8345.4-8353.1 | 15.4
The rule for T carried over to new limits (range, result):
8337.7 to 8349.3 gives 15.2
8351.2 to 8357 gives 15.4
